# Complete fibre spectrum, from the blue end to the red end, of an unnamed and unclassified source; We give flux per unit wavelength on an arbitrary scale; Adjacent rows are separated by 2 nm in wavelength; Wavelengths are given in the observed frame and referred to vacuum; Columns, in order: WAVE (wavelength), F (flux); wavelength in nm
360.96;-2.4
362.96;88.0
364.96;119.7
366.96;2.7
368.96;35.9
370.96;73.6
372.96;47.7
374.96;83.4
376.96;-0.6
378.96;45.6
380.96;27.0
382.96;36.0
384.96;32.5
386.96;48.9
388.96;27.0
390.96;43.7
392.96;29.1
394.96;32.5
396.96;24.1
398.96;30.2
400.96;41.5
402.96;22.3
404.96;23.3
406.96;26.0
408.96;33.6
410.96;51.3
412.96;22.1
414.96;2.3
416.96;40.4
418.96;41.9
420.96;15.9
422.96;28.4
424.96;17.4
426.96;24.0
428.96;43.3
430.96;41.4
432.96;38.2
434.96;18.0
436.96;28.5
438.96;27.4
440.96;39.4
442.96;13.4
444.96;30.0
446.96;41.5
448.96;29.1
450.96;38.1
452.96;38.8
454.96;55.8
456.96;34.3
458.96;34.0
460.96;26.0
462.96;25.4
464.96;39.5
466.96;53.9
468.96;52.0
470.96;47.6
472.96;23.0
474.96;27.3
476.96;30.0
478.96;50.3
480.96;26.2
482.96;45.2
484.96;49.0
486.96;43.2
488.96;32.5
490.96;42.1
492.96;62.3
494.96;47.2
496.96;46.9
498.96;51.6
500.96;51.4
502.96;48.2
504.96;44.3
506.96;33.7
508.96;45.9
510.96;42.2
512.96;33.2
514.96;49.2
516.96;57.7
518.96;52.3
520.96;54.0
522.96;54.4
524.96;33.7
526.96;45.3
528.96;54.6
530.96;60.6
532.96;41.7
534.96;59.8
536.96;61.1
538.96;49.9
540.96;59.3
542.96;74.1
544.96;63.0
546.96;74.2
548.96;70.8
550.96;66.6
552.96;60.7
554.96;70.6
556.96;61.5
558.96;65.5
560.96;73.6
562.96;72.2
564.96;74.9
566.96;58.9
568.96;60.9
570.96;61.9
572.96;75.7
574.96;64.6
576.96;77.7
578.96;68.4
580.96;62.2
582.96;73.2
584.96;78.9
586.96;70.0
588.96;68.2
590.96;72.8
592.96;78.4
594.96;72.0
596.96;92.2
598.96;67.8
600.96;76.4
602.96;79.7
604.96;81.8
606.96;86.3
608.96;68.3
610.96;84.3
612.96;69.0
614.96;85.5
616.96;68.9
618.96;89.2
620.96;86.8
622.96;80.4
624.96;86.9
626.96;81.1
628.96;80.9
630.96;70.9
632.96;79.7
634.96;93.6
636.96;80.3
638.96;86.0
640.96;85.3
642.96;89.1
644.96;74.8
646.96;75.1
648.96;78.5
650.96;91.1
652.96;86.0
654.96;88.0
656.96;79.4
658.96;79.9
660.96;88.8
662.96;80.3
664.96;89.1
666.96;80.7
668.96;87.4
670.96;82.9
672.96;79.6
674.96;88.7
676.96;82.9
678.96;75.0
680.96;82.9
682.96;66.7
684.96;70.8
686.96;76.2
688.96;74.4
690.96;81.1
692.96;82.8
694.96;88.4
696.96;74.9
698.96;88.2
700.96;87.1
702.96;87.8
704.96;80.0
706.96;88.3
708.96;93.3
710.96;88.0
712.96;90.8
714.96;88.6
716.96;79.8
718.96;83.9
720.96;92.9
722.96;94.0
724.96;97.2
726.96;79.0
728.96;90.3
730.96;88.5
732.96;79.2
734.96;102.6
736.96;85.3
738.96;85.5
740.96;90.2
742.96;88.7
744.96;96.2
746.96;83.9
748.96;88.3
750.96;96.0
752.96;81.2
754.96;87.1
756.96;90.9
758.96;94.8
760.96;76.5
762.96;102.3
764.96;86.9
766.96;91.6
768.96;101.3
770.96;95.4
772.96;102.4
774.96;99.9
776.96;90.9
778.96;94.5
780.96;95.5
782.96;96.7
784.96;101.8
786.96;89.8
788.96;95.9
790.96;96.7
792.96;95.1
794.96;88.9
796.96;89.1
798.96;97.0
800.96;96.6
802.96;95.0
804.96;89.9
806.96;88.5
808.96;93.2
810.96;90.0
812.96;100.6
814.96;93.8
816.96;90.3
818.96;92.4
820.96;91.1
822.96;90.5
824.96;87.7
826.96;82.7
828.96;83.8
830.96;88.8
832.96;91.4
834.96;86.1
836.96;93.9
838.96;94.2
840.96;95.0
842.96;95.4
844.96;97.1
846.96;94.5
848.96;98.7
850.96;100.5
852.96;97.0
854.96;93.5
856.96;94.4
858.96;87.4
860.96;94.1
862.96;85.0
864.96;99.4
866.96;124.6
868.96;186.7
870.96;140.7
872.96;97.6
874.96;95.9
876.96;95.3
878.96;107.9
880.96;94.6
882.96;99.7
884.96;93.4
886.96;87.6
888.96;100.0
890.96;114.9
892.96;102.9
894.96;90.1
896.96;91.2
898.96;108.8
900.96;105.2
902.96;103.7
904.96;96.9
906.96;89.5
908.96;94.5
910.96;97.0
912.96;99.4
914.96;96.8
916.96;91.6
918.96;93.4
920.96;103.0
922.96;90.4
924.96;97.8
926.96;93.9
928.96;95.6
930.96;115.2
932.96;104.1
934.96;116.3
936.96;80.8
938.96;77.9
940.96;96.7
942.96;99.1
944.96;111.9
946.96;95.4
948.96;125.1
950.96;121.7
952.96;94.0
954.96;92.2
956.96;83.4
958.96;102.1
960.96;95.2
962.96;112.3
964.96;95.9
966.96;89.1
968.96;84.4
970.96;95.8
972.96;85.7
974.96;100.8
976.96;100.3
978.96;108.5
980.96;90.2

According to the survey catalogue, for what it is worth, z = 0.32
